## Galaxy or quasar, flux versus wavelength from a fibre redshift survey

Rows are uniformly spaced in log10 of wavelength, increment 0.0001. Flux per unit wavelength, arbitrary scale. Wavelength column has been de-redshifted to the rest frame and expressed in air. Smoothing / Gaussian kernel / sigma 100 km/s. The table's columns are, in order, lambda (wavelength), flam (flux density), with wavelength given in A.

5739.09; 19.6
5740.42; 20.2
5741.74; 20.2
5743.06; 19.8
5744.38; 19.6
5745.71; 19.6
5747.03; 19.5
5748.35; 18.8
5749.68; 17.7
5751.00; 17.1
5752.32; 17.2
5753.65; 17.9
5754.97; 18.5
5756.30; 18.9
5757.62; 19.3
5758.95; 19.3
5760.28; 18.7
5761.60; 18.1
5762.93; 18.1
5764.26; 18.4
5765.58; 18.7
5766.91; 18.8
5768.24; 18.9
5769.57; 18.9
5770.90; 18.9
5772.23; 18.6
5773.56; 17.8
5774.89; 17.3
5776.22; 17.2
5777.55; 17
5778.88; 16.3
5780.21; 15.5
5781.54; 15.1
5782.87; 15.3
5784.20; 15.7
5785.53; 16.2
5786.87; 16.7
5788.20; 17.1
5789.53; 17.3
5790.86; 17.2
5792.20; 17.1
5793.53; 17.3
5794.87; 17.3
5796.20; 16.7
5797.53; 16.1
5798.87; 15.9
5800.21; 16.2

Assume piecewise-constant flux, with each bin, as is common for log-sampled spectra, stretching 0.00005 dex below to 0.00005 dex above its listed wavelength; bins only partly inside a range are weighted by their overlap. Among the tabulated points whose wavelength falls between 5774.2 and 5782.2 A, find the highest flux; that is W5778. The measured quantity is 17.3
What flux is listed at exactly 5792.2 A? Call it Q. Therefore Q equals 17.1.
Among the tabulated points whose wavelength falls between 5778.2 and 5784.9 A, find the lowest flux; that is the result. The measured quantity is 15.1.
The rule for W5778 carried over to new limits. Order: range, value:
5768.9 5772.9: 18.9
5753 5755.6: 18.5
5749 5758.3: 19.3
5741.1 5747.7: 20.2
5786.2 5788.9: 17.1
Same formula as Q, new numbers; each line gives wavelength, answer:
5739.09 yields 19.6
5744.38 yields 19.6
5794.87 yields 17.3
